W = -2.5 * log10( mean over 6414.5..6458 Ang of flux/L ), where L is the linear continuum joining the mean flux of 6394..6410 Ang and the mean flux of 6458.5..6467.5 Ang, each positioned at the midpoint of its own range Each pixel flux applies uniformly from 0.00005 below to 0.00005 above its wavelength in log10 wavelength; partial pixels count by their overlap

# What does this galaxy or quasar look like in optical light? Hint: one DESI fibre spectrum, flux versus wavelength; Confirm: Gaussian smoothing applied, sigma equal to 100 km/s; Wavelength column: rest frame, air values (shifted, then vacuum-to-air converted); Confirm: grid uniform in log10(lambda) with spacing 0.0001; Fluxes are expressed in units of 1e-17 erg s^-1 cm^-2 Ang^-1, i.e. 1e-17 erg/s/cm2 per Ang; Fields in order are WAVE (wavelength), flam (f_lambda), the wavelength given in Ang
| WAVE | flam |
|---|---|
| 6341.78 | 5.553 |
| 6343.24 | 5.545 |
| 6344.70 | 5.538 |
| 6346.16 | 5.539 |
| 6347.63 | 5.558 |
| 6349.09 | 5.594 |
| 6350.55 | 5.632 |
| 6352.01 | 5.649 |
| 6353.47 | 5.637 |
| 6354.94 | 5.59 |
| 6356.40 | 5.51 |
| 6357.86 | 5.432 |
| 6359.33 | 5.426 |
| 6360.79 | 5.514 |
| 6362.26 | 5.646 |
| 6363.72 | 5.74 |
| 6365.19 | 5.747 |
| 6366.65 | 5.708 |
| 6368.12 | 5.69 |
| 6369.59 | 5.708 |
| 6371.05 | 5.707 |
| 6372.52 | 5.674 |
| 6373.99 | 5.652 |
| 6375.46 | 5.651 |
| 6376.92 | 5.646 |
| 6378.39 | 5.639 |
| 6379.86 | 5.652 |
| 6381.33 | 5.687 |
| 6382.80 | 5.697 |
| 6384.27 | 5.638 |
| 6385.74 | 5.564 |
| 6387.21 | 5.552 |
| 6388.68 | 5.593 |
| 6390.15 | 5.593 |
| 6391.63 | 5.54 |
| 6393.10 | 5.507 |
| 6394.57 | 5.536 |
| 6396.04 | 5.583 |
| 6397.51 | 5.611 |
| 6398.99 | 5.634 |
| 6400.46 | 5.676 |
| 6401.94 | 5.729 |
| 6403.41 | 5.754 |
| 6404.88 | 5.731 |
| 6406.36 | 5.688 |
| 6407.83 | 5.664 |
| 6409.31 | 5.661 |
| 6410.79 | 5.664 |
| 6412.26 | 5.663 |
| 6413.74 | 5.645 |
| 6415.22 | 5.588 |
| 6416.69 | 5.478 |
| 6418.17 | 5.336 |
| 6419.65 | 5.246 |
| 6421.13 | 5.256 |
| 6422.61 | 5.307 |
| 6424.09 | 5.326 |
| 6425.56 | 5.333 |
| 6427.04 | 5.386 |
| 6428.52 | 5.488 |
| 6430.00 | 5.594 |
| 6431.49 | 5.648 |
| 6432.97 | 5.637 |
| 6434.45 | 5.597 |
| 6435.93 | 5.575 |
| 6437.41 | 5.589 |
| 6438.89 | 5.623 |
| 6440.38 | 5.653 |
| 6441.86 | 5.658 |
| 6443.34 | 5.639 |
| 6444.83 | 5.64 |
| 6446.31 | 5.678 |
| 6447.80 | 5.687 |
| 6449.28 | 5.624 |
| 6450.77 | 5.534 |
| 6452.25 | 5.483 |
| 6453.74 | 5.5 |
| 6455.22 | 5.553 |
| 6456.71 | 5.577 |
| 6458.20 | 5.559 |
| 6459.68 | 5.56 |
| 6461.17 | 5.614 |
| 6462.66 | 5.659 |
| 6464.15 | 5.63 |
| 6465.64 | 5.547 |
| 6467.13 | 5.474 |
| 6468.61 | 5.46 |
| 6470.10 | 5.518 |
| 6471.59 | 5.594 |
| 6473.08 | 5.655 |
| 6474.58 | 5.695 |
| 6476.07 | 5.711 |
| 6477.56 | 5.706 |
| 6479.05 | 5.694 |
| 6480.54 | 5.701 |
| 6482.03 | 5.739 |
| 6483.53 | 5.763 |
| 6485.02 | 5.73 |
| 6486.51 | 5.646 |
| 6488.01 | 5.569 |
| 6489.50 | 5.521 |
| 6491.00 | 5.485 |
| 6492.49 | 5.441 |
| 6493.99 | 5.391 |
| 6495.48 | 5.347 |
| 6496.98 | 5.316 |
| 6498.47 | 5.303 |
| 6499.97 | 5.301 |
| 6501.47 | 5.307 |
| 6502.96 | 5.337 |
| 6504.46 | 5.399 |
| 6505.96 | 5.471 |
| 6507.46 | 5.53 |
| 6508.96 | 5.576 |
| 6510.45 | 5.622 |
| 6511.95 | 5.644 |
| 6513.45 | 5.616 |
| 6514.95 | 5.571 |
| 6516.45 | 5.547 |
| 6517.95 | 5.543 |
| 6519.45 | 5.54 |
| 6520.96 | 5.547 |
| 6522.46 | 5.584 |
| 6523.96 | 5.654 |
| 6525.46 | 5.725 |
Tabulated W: 0.02 mag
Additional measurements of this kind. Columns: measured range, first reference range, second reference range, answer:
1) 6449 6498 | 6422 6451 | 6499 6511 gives -0.02 mag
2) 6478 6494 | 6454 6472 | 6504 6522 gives -0.01 mag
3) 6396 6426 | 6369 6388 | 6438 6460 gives 0.01 mag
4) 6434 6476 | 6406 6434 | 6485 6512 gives -0.02 mag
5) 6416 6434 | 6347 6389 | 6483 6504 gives 0.03 mag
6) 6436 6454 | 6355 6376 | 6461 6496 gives 0.00 mag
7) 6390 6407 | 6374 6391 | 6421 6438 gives -0.01 mag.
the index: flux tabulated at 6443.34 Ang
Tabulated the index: 5.639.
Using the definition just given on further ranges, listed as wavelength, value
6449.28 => 5.624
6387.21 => 5.552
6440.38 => 5.653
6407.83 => 5.664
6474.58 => 5.695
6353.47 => 5.637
